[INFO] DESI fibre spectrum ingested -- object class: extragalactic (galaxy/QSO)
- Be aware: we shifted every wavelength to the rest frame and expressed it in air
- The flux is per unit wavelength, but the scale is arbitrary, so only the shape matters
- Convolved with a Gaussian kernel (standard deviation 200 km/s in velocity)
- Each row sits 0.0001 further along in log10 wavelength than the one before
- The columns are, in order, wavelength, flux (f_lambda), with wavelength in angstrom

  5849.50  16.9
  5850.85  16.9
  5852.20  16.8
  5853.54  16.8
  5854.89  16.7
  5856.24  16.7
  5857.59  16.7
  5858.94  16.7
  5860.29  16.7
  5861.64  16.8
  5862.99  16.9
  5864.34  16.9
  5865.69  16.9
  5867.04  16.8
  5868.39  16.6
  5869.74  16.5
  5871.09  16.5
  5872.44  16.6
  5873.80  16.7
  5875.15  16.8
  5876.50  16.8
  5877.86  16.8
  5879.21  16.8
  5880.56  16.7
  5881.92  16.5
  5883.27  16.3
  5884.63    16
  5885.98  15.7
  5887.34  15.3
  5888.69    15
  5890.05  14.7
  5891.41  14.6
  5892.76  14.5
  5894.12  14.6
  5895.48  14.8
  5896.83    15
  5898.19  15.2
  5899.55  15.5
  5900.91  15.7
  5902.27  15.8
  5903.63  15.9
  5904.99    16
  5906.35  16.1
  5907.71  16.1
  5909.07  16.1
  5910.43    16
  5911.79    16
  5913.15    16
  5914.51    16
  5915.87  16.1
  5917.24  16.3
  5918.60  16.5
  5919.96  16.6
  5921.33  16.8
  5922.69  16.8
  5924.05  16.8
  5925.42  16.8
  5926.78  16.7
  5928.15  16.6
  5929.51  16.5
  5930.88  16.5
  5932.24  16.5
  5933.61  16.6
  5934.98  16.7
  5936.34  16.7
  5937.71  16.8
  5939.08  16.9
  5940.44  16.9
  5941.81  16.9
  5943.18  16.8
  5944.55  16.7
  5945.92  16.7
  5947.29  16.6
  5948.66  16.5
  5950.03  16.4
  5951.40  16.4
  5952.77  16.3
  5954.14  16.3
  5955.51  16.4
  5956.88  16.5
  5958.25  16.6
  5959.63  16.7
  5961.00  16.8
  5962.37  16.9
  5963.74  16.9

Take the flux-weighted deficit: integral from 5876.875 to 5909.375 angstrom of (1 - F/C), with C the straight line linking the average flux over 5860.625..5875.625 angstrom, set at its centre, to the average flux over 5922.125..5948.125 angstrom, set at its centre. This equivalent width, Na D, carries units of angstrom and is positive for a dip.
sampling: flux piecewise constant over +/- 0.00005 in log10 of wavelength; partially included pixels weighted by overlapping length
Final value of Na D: 2.06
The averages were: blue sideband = 16.7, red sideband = 16.7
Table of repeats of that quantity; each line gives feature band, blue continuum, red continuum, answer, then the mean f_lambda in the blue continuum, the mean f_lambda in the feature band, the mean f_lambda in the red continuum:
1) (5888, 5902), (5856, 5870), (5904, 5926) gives 1.3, 16.8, 15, 16.3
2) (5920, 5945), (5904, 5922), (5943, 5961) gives -0.5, 16.2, 16.7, 16.5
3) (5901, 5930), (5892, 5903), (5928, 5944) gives -0.8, 15.1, 16.3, 16.7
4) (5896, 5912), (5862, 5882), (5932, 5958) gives 0.9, 16.7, 15.8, 16.6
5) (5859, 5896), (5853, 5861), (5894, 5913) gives 0.2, 16.7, 16.2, 15.7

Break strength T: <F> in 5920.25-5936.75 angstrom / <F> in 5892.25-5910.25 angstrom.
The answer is 1.07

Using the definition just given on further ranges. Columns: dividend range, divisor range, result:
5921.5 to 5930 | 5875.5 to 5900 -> 1.07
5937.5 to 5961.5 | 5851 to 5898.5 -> 1.03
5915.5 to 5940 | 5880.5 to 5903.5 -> 1.08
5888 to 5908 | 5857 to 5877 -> 0.91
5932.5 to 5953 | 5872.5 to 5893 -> 1.04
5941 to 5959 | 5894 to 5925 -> 1.04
